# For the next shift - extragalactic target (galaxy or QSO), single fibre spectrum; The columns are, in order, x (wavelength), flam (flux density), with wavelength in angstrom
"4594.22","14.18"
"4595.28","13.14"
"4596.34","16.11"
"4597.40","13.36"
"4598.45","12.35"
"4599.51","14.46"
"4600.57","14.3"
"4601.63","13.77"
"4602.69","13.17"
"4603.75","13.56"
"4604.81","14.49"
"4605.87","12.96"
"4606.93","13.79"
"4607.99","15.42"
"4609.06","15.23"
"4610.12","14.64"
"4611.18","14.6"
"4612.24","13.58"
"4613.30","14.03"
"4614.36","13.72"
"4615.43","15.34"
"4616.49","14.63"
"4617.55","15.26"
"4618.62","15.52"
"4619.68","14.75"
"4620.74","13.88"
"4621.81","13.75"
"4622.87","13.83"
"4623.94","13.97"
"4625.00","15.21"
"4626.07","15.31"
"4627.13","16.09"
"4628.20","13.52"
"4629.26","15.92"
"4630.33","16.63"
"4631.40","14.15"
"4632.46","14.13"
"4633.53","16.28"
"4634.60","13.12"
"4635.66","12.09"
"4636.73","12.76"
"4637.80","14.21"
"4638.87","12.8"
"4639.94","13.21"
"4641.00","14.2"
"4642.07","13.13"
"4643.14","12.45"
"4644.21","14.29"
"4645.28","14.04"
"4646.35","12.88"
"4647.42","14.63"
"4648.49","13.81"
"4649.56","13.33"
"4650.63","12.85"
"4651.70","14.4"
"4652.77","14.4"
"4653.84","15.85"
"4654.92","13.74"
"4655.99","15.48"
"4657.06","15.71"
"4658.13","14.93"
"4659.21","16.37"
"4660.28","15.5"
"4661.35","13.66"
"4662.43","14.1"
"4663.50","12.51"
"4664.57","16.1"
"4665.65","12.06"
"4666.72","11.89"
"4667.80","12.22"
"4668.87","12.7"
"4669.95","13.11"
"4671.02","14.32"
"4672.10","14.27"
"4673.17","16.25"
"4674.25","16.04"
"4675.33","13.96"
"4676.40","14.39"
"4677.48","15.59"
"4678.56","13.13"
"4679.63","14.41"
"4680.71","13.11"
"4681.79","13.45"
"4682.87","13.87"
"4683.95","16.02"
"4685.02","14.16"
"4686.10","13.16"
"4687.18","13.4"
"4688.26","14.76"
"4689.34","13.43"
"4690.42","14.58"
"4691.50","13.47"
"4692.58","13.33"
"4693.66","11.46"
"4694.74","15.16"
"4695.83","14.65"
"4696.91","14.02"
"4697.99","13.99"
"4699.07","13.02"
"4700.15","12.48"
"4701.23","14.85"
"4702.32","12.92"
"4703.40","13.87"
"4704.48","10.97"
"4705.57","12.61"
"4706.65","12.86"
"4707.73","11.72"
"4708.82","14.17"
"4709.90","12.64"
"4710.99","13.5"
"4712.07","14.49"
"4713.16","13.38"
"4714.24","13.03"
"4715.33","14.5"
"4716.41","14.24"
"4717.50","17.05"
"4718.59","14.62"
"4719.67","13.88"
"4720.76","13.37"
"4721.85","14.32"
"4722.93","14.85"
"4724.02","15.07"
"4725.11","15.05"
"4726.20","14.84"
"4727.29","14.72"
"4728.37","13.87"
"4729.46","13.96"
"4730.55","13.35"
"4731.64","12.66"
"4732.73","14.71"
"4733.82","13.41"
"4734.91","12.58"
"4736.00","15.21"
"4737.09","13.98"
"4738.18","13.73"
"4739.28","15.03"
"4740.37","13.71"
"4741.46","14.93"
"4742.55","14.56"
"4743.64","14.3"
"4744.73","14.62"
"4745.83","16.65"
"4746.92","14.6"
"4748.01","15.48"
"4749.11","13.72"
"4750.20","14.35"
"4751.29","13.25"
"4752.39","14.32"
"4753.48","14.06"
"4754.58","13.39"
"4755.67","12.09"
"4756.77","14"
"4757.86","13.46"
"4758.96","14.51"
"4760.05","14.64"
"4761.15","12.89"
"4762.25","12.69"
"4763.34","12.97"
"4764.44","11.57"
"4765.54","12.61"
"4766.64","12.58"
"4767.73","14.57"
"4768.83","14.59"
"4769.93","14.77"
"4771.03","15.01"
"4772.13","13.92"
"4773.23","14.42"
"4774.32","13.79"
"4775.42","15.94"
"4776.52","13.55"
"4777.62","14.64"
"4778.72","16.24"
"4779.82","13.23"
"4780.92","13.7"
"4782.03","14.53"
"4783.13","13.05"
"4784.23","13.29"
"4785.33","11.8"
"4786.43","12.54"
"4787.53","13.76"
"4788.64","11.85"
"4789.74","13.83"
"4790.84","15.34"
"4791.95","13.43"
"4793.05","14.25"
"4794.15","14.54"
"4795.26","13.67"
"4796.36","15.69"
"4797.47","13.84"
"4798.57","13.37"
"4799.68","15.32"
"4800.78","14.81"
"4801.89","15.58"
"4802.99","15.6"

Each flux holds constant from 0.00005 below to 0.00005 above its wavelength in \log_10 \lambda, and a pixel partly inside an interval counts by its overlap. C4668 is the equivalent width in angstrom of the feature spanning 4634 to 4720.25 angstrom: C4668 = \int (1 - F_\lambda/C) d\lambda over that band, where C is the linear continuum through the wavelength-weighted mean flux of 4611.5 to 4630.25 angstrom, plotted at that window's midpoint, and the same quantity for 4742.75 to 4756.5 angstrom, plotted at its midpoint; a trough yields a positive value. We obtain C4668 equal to 3.72 angstrom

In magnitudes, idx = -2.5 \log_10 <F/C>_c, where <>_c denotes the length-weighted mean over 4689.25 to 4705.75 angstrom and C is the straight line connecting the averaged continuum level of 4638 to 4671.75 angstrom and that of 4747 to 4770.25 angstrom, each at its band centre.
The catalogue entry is 0.03 mag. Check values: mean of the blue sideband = 13.9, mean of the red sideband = 13.7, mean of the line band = 13.4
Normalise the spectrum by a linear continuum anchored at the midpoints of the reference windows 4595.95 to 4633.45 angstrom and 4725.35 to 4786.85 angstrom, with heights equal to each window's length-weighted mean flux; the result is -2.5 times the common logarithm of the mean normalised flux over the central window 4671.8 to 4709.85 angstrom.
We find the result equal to 0.03 mag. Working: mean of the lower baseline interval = 14.5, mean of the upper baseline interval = 14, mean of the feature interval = 13.8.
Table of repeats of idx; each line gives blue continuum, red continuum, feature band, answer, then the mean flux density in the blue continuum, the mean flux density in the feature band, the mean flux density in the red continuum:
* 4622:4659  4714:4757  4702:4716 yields 0.09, 14.2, 13.1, 14.3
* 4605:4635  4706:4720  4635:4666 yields 0.03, 14.6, 14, 13.8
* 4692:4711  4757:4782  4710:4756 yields -0.05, 13.2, 14.2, 13.9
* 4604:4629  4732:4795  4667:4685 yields 0.01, 14.5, 14.1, 13.9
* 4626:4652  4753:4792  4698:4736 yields 0.00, 14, 13.8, 13.7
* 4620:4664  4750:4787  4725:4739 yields -0.01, 14.2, 14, 13.7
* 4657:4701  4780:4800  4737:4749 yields -0.06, 14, 14.7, 13.7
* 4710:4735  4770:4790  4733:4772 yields 0.00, 14.2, 14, 13.9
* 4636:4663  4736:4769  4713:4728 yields -0.04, 14.1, 14.5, 13.9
